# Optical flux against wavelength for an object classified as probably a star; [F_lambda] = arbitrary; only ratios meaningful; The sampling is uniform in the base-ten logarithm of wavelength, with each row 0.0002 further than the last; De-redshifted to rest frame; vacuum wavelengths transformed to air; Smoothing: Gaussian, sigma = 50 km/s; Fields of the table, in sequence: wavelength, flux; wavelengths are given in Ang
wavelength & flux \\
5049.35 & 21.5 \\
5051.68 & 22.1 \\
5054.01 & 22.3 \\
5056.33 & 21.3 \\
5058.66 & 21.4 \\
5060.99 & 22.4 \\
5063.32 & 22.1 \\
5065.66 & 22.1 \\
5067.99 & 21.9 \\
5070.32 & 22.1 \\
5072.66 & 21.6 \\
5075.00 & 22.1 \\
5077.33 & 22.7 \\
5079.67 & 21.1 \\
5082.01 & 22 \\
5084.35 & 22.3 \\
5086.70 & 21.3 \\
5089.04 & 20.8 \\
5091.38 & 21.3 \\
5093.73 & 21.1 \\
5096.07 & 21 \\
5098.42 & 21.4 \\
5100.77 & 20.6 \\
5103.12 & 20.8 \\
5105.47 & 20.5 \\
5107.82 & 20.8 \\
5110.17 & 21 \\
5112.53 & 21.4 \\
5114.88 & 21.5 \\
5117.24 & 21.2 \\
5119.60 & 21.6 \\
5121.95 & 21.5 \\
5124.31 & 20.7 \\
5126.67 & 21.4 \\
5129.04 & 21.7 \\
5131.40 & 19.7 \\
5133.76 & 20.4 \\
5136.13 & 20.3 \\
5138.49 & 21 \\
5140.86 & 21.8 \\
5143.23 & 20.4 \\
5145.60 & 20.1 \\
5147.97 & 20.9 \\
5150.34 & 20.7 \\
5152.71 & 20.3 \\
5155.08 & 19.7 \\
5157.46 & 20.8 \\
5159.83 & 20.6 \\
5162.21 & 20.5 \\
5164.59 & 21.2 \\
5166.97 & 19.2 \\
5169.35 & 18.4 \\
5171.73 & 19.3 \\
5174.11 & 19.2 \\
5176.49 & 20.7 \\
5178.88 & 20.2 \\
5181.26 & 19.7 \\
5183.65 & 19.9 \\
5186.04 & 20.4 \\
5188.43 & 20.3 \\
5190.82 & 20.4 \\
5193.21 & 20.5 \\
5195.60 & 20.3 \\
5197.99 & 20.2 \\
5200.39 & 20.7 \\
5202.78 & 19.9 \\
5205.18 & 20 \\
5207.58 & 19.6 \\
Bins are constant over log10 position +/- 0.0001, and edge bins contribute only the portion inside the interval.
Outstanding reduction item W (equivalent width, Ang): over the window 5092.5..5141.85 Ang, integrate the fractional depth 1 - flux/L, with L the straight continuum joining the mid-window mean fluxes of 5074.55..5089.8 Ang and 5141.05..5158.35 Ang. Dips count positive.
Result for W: 0.2 Ang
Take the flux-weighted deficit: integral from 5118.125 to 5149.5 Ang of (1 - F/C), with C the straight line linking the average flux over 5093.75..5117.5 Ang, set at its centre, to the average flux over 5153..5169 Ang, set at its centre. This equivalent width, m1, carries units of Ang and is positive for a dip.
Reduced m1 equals -0.4 Ang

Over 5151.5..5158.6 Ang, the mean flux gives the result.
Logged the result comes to 20.3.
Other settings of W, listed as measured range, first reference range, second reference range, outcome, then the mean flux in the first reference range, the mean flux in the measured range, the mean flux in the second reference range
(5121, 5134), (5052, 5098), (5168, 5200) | 0.0 Ang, 21.7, 20.9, 20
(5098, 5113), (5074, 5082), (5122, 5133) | 0.4 Ang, 22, 20.9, 20.9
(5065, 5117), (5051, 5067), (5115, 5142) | 0.3 Ang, 22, 21.4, 21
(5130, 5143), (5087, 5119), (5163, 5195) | 0.0 Ang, 21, 20.6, 20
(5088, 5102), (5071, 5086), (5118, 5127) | 0.4 Ang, 21.9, 21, 21.3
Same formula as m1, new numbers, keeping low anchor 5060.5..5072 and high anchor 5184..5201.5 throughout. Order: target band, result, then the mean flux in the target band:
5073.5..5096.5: 0.2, 21.6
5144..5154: 0.2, 20.5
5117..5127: 0.0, 21.3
